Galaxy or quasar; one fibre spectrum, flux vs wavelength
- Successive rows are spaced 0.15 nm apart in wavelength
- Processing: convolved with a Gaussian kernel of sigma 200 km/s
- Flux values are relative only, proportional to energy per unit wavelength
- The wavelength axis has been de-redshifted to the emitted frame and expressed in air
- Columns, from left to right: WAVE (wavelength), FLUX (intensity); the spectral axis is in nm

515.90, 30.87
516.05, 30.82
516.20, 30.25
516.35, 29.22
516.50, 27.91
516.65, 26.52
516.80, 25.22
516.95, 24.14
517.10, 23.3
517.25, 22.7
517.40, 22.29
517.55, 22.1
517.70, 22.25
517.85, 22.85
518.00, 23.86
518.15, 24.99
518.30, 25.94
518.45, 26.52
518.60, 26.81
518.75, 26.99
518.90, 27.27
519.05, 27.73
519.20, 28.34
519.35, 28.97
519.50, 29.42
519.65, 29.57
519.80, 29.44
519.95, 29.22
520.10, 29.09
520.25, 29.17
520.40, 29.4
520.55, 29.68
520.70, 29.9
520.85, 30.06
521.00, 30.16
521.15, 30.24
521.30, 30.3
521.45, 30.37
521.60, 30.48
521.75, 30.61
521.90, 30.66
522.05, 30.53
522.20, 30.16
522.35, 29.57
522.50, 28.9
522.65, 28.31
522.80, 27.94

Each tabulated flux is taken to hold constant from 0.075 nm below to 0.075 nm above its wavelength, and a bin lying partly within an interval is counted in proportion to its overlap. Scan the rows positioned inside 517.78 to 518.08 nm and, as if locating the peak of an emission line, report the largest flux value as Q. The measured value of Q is 23.86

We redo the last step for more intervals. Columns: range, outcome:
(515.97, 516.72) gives 30.82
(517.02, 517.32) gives 23.3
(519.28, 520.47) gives 29.57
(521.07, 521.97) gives 30.66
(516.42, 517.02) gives 27.91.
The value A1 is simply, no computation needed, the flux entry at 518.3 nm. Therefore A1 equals 25.94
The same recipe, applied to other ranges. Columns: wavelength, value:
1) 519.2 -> 28.34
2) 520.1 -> 29.09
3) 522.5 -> 28.9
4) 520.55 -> 29.68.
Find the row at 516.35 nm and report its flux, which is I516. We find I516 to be 29.22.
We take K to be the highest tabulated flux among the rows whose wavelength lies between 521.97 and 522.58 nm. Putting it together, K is 30.53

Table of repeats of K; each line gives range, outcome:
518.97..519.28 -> 28.34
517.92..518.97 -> 27.27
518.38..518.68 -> 26.81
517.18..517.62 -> 22.7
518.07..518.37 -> 25.94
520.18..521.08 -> 30.16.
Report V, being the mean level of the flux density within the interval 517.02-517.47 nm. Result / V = 22.8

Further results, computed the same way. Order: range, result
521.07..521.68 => 30.3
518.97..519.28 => 28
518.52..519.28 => 27.4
